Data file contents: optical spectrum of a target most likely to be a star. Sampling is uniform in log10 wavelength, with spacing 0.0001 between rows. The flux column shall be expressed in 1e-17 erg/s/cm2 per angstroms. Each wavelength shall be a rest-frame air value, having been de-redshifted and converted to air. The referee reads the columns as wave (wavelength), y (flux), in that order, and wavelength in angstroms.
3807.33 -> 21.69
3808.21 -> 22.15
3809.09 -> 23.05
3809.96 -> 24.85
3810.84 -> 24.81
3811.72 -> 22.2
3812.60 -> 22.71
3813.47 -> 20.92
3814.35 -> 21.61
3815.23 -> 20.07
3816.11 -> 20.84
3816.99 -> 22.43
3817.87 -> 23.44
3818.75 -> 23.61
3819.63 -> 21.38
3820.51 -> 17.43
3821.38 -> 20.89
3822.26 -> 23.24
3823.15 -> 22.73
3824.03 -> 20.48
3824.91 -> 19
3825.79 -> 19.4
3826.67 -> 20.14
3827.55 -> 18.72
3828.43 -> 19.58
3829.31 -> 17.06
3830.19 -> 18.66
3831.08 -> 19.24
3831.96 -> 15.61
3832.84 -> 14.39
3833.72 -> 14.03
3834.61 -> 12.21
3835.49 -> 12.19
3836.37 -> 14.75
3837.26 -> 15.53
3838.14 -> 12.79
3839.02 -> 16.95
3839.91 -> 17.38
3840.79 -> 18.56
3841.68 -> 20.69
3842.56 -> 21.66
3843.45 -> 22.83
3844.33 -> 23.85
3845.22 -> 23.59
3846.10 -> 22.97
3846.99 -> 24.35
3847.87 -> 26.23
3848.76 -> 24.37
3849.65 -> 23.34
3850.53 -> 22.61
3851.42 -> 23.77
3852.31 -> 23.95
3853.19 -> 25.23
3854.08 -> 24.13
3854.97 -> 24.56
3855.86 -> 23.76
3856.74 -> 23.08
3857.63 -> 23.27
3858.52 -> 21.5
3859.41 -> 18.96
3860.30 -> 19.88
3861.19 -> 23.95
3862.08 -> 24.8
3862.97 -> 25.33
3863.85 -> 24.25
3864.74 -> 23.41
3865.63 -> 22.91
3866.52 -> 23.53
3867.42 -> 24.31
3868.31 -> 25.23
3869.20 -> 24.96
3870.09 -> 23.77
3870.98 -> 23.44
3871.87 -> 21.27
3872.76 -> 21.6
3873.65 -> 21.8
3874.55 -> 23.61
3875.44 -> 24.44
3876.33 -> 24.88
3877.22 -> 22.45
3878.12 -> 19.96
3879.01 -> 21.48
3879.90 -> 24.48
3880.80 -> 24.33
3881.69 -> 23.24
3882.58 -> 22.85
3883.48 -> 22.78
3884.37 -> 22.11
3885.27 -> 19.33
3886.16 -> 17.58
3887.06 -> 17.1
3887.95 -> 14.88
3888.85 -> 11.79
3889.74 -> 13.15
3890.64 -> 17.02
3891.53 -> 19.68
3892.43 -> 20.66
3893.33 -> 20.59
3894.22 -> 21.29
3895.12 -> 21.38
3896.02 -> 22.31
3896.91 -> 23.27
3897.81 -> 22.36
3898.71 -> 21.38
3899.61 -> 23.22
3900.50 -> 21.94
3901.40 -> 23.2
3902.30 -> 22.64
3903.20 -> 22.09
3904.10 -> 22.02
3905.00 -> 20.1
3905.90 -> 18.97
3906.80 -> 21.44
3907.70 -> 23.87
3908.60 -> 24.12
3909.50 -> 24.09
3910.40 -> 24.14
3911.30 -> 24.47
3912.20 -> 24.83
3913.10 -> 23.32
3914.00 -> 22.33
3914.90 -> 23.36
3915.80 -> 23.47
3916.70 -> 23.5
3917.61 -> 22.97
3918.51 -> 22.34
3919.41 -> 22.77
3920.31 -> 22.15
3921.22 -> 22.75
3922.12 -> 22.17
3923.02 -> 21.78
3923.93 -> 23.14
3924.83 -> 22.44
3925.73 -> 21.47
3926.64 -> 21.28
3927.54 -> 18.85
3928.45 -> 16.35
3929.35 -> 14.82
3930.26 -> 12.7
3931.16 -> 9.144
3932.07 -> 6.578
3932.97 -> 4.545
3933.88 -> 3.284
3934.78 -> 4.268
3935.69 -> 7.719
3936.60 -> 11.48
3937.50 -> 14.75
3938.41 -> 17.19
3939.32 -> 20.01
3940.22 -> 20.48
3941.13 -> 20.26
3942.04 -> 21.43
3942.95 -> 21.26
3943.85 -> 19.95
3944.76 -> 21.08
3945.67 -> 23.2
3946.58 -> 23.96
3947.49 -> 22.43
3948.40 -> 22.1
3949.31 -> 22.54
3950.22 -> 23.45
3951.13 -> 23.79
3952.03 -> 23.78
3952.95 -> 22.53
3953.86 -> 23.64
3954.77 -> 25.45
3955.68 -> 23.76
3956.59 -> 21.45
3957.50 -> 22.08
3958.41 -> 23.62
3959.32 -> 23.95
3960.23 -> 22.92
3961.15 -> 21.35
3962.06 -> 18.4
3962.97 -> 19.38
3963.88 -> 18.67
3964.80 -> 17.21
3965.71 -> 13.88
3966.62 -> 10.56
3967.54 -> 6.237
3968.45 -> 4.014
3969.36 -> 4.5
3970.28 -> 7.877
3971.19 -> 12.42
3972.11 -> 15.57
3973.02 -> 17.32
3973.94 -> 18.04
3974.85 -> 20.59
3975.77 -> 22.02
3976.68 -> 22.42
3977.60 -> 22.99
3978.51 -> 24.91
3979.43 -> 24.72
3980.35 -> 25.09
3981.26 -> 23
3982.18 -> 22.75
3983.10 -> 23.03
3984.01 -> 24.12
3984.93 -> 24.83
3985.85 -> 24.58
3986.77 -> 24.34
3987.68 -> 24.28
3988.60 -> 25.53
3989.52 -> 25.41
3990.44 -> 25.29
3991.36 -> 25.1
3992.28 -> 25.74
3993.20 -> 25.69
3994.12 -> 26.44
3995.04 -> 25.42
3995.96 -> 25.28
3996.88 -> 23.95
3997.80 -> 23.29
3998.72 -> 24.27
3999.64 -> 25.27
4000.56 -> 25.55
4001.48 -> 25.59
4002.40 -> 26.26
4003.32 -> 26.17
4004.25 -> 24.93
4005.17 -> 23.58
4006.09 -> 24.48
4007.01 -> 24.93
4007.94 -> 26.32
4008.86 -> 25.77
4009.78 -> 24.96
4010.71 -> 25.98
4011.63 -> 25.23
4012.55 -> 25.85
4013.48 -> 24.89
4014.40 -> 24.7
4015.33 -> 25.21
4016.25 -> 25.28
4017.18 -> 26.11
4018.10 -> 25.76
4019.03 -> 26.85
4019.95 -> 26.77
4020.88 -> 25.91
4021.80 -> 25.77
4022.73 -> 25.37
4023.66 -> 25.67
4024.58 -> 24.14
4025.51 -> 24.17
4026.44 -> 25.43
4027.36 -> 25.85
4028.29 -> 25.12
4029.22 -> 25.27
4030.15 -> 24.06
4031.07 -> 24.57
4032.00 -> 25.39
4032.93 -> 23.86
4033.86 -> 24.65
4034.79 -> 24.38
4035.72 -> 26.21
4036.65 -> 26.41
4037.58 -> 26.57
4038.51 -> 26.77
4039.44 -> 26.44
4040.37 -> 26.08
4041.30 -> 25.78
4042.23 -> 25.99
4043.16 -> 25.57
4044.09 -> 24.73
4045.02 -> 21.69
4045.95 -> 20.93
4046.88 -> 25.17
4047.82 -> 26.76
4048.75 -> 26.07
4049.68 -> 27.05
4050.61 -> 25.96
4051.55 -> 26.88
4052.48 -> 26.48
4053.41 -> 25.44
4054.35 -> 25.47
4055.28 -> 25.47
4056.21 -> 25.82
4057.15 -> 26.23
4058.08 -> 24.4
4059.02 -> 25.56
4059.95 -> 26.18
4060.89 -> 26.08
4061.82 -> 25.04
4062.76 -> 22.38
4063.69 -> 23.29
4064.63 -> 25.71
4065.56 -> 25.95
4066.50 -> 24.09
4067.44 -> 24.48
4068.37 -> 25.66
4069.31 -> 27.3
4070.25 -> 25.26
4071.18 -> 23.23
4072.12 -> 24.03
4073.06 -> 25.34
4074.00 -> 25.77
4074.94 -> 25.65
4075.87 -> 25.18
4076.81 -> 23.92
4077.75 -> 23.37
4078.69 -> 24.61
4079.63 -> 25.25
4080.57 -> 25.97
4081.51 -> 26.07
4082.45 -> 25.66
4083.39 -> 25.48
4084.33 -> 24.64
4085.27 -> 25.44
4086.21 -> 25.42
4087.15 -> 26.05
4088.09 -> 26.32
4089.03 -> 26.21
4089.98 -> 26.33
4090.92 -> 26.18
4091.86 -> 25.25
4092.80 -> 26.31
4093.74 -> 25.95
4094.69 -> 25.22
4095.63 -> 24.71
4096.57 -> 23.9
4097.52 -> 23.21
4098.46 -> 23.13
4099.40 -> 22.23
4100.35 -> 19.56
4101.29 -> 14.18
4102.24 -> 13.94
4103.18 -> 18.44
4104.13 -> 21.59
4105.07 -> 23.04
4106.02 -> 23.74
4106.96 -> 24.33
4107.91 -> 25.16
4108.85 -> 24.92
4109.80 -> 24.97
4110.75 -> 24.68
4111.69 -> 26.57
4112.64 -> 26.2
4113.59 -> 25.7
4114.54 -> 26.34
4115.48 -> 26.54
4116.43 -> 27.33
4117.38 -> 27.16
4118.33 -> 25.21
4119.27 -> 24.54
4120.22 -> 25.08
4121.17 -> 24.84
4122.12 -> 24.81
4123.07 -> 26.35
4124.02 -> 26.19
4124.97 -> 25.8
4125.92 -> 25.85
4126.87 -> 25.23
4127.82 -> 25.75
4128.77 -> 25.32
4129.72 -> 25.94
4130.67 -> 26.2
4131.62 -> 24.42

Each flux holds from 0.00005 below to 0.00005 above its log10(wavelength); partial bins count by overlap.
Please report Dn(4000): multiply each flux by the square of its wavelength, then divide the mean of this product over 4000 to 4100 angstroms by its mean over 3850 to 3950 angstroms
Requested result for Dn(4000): 1.31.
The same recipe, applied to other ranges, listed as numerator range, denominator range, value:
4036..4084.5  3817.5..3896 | 1.34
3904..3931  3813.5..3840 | 1.22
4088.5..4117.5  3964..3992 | 1.31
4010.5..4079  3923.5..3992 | 1.38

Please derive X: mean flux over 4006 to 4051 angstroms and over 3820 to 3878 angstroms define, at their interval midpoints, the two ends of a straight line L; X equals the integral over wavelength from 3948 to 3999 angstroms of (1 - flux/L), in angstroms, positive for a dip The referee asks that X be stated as 6.3 angstroms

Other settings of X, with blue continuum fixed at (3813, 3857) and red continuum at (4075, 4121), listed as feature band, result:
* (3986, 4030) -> -4.3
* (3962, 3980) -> 5.1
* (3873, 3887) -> -0.7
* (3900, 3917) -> -1.0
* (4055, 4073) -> -0.9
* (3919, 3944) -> 6.1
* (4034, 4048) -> -1.0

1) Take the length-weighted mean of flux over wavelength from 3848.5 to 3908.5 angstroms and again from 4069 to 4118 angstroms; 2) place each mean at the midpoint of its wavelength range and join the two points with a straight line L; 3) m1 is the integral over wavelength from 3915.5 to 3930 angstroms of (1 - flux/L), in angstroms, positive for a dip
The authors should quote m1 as 0.8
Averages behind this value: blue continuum 22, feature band 21.2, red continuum 24.5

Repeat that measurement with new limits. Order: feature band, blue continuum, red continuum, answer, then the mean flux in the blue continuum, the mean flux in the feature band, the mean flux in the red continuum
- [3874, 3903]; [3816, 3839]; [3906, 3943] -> -3.62 angstroms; 18.4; 21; 18.8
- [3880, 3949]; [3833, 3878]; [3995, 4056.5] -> 9.74 angstroms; 21.8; 19.7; 25.3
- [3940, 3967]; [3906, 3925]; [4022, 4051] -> 2.74 angstroms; 23.1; 21.3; 25.2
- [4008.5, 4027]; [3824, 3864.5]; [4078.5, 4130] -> -1.77 angstroms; 20.5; 25.5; 24.6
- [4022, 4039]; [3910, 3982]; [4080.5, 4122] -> -2.52 angstroms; 19.1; 25.2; 24.4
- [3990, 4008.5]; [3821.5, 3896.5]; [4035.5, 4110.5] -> -1.40 angstroms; 20.9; 25.2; 24.7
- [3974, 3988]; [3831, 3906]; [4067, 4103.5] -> -0.38 angstroms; 21.2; 23.4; 24.3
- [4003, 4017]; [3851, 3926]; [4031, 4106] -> -0.78 angstroms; 22.2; 25.2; 24.7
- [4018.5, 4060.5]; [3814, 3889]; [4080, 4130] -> -3.06 angstroms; 21.2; 25.5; 24.6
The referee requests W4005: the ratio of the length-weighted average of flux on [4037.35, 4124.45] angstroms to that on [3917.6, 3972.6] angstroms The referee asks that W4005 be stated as 1.39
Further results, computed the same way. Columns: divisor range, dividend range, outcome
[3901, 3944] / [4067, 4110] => 1.26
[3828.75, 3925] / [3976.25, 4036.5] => 1.16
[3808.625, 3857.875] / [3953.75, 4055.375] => 1.13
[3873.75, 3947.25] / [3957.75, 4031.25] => 1.14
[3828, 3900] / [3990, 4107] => 1.18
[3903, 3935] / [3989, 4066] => 1.29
